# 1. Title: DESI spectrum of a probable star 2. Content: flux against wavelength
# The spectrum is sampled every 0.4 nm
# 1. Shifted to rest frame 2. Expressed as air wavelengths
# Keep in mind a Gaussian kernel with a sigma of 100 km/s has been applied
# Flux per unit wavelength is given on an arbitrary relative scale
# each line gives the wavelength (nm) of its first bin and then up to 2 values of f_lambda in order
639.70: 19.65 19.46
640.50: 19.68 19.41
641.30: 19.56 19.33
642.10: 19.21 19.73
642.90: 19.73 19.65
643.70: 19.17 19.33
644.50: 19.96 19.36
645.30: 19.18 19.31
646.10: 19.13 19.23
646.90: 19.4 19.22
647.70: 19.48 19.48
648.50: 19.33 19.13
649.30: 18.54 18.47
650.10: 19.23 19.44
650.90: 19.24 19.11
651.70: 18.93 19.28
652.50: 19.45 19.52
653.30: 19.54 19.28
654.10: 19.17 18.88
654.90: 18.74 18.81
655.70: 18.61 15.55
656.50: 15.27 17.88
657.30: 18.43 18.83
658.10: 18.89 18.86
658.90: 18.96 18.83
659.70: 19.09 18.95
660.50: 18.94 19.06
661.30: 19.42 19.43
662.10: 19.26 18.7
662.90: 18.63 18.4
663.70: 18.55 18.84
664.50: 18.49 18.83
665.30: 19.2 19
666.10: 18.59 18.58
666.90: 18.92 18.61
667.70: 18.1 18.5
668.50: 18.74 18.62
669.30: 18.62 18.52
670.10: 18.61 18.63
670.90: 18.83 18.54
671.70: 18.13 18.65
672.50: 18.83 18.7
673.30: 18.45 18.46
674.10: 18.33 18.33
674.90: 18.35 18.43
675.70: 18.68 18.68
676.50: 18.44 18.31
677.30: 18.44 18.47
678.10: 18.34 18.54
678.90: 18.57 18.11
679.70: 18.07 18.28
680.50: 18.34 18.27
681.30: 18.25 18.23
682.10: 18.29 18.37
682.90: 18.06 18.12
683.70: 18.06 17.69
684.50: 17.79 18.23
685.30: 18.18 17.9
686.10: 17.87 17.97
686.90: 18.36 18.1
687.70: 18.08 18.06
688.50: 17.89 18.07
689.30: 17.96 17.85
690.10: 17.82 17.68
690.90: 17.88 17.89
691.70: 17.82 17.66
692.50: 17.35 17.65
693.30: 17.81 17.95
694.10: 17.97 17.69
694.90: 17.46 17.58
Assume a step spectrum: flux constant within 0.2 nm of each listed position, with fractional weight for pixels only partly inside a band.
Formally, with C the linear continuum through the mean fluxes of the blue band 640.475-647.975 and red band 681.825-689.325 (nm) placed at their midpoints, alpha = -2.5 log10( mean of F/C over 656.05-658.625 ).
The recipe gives 0.07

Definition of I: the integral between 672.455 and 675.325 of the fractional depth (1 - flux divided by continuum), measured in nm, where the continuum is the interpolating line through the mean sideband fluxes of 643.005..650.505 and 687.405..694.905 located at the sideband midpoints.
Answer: -0.01 nm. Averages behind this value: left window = 19.3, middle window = 18.5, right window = 17.8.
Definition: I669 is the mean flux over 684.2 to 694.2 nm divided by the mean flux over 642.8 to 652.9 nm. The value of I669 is 0.93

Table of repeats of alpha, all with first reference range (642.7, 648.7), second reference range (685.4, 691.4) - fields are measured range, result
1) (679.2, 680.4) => 0.00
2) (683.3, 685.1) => 0.01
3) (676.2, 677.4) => 0.00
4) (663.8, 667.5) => 0.00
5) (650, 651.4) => 0.00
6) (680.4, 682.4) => 0.00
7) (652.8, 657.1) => 0.05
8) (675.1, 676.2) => -0.01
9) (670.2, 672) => 0.00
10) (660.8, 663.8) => -0.01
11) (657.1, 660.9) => 0.00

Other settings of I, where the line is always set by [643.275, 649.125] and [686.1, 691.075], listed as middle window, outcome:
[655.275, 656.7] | 0.16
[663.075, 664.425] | 0.01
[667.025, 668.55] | 0.01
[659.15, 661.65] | -0.03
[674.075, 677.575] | -0.01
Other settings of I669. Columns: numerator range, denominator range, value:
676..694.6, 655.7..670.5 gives 0.97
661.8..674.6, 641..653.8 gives 0.97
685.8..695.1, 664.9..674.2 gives 0.96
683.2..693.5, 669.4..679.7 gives 0.97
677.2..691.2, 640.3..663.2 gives 0.95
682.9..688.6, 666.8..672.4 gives 0.97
